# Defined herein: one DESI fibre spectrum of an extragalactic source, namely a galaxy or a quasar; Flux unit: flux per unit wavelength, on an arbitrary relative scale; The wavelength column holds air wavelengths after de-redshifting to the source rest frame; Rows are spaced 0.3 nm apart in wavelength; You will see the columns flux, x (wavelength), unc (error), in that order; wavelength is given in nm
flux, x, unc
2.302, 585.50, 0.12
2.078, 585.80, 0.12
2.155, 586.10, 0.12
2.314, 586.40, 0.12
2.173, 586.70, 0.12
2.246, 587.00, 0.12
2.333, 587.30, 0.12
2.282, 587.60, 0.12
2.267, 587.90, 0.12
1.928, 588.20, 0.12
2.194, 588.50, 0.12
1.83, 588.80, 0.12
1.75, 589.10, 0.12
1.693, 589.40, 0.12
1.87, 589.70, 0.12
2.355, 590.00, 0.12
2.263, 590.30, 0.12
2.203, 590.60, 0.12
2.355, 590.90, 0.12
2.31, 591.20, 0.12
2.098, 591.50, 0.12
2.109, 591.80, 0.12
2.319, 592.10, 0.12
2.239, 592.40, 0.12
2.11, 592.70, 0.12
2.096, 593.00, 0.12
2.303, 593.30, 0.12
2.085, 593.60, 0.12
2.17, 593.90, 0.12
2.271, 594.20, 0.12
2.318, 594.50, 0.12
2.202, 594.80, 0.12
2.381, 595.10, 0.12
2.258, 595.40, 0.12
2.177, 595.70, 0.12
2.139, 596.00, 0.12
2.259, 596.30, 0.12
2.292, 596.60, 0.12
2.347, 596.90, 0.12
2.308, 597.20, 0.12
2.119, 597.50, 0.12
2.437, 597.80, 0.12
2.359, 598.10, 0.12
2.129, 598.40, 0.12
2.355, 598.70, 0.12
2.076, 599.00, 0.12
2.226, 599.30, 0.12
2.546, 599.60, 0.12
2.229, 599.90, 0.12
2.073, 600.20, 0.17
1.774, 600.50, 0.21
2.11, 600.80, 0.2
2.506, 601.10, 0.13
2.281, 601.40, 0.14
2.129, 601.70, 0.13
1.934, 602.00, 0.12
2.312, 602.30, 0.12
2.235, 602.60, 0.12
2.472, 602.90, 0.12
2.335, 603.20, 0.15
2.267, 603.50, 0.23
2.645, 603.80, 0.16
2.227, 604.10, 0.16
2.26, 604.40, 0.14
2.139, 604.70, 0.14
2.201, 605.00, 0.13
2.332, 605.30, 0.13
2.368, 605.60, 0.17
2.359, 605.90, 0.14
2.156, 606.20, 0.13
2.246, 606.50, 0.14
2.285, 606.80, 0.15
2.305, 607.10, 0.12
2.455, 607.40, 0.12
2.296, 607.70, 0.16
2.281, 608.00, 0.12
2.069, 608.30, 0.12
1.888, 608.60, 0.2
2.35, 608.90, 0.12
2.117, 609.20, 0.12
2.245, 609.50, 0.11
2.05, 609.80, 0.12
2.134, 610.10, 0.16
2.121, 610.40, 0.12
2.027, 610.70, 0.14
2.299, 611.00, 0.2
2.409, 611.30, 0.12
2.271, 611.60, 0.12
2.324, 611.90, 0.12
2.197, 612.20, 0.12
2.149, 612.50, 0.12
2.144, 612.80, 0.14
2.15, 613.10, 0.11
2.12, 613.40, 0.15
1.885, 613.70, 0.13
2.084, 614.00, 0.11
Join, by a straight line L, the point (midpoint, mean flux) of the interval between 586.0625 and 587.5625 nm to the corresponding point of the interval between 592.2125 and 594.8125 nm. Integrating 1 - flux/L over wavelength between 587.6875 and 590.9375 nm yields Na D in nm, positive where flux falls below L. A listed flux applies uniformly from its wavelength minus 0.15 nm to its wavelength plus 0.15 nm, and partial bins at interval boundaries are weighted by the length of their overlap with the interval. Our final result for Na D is 0.255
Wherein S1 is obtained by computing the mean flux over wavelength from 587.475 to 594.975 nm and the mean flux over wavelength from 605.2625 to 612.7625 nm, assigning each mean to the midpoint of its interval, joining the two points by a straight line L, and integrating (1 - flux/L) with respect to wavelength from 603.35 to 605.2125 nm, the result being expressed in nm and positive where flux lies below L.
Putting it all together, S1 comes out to -0.07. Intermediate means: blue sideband 2.15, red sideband 2.23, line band 2.29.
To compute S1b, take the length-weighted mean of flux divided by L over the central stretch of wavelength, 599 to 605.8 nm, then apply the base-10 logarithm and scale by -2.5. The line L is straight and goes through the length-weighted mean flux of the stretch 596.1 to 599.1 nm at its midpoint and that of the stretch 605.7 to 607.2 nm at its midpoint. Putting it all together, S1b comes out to 0.01 mag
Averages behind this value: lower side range 2.27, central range 2.25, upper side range 2.27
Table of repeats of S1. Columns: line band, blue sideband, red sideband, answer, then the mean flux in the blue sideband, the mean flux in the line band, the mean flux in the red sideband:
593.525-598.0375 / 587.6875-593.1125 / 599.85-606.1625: -0.18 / 2.11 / 2.26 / 2.25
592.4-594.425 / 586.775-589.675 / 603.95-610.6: -0.08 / 2.05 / 2.18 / 2.22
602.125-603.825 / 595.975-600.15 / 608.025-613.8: -0.09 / 2.27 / 2.35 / 2.16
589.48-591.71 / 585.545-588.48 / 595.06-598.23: 0.04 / 2.2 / 2.19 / 2.28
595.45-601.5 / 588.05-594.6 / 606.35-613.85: -0.24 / 2.13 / 2.24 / 2.19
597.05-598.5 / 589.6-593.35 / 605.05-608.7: -0.03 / 2.2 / 2.28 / 2.26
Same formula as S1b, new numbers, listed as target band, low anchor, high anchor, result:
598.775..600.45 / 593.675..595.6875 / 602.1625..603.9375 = 0.06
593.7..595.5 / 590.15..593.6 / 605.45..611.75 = -0.02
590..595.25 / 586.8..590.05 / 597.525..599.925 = -0.04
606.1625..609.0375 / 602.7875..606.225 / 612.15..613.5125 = 0.01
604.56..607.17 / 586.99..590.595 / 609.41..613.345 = -0.05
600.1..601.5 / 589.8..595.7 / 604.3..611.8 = 0.04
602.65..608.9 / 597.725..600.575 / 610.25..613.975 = -0.04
